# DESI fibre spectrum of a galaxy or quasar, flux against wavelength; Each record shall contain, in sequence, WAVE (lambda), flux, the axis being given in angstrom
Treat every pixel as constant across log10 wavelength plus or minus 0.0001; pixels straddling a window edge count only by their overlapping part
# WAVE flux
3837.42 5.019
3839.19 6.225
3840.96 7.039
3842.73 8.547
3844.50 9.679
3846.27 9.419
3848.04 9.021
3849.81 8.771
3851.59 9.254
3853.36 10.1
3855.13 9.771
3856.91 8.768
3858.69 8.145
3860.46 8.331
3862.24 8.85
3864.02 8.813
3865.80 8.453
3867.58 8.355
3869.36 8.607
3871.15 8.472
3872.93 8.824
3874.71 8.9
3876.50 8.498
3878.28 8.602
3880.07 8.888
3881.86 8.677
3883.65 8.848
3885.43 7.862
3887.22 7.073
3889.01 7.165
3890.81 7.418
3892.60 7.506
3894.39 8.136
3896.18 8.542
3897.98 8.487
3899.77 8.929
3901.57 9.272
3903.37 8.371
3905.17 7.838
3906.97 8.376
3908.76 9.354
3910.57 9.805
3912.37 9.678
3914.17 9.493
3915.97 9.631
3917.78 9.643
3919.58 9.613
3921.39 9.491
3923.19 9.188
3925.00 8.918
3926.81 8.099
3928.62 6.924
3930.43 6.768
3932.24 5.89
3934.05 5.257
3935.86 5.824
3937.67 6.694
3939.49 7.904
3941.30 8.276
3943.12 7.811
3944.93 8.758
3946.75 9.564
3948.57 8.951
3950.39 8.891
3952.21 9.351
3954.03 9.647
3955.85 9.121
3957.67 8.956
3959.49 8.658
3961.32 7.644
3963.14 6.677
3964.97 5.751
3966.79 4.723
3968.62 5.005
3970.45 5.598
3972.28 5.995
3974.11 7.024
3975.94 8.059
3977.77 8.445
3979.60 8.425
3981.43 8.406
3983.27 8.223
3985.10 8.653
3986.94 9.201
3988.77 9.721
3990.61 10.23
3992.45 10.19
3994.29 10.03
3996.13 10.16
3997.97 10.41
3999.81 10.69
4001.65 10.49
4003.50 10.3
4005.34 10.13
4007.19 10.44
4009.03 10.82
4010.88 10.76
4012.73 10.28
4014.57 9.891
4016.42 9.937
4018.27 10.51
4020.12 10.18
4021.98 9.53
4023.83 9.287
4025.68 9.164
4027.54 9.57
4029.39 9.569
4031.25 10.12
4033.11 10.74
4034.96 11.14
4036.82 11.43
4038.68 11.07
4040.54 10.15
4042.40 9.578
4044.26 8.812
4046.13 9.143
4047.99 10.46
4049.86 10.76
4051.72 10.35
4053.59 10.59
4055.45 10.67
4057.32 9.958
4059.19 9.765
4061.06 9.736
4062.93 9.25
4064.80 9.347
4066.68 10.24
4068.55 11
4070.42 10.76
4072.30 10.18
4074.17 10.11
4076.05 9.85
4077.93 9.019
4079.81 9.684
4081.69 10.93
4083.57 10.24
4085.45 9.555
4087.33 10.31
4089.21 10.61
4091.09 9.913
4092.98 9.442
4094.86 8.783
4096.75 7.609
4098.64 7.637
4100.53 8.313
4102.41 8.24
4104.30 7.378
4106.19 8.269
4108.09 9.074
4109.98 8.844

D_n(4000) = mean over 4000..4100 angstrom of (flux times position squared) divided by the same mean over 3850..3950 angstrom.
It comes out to 1.28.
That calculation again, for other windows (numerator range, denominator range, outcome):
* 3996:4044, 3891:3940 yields 1.30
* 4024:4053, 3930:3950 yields 1.42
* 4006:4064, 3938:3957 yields 1.21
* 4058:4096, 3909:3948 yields 1.29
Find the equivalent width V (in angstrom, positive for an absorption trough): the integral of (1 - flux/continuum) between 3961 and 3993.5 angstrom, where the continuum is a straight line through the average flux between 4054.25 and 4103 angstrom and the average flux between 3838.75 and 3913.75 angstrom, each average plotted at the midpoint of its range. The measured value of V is 5.19 angstrom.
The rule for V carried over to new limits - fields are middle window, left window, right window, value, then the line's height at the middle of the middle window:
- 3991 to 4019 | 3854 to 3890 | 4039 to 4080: -2.26 angstrom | 9.56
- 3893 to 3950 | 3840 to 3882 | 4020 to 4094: 4.98 angstrom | 9.17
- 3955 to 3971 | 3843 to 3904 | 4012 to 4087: 4.14 angstrom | 9.35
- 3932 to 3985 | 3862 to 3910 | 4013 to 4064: 9.13 angstrom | 9.19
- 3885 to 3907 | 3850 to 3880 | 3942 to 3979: 0.99 angstrom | 8.45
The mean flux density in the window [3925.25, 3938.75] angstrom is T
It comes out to 6.63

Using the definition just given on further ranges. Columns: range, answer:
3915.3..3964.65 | 8.19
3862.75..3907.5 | 8.36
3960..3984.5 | 6.97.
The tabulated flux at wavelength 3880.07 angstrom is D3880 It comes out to 8.888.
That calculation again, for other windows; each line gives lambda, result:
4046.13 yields 9.143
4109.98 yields 8.844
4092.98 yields 9.442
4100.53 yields 8.313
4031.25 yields 10.12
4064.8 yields 9.347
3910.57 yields 9.805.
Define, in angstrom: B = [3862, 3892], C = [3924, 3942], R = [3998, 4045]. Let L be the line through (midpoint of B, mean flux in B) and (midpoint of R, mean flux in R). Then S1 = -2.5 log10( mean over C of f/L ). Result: 0.27 mag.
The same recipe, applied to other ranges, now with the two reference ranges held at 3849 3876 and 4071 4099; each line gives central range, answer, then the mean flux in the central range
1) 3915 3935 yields 0.117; 8.13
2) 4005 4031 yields -0.068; 10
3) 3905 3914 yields -0.018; 9.15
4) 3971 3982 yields 0.207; 7.64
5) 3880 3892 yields 0.128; 7.91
